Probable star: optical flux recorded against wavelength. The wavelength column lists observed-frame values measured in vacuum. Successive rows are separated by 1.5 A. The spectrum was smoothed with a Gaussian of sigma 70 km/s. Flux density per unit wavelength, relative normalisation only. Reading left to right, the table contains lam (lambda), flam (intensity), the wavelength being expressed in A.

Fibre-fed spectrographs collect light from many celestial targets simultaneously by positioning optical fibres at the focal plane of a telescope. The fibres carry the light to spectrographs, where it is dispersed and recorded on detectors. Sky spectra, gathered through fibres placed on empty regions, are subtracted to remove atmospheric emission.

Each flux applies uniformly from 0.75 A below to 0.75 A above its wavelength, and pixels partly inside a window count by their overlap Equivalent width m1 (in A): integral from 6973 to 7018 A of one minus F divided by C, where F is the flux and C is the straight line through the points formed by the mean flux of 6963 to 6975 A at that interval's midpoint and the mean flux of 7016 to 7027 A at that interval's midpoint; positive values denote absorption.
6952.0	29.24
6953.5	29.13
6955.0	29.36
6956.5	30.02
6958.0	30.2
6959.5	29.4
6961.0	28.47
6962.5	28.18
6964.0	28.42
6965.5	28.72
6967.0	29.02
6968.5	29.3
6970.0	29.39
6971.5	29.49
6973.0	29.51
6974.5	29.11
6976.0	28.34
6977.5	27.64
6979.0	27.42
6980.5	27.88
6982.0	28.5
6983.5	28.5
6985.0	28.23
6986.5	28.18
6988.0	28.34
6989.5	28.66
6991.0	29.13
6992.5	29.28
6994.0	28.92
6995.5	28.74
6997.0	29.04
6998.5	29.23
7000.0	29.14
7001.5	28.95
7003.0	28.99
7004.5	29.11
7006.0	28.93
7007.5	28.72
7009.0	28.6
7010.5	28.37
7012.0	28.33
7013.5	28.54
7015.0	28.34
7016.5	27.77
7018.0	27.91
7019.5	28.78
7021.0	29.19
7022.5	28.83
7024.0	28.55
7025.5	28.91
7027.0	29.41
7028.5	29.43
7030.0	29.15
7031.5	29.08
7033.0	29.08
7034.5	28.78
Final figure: 0.4 A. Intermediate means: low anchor 29.1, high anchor 28.6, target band 28.6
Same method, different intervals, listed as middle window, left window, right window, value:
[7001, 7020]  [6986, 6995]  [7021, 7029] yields 0.2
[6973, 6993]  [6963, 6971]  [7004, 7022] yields 0.3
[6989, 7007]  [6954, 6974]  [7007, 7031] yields -0.1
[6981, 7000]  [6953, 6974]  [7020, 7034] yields 0.3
